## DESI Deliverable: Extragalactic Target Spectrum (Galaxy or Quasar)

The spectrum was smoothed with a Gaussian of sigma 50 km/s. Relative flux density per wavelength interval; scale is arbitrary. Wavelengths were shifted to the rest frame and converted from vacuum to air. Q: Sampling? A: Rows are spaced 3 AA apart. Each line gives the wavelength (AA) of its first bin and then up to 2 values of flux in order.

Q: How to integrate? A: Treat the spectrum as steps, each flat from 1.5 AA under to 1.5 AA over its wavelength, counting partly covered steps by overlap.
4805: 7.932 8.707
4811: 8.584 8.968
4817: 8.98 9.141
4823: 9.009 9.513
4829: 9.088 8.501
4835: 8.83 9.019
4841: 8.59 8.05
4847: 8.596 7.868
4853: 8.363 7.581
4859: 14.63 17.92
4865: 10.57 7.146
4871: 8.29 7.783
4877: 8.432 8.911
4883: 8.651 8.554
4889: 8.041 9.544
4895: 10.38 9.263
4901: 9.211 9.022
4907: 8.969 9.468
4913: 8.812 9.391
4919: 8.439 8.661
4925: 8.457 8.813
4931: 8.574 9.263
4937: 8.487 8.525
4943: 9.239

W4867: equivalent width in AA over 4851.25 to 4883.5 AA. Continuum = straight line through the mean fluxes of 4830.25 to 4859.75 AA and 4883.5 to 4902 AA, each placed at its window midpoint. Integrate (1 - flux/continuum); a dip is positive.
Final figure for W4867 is -3.2 AA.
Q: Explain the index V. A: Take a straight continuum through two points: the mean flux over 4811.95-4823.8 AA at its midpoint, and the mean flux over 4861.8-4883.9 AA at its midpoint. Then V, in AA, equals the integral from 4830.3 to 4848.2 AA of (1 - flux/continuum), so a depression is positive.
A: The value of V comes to 1.0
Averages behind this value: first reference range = 9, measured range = 8.6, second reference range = 9.26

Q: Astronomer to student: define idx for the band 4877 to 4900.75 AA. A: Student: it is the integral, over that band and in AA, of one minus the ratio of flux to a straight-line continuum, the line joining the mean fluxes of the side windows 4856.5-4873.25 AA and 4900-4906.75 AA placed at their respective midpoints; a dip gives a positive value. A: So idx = 2.1 AA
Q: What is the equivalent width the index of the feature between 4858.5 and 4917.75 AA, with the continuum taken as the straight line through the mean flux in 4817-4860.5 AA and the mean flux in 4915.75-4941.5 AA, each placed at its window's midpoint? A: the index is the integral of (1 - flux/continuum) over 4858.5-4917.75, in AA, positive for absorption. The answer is -4.6 AA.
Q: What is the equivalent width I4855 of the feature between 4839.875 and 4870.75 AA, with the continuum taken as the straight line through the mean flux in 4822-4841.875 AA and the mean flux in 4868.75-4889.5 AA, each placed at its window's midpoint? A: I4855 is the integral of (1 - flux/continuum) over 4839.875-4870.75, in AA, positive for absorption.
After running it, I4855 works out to -4.4 AA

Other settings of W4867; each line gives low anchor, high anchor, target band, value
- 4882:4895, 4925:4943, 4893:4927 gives -1.05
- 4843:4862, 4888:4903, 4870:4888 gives 2.10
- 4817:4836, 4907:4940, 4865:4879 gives 1.09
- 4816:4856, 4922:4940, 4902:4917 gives -0.74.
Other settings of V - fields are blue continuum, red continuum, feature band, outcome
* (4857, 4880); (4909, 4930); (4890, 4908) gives 0.3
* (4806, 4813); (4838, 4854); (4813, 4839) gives -1.5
